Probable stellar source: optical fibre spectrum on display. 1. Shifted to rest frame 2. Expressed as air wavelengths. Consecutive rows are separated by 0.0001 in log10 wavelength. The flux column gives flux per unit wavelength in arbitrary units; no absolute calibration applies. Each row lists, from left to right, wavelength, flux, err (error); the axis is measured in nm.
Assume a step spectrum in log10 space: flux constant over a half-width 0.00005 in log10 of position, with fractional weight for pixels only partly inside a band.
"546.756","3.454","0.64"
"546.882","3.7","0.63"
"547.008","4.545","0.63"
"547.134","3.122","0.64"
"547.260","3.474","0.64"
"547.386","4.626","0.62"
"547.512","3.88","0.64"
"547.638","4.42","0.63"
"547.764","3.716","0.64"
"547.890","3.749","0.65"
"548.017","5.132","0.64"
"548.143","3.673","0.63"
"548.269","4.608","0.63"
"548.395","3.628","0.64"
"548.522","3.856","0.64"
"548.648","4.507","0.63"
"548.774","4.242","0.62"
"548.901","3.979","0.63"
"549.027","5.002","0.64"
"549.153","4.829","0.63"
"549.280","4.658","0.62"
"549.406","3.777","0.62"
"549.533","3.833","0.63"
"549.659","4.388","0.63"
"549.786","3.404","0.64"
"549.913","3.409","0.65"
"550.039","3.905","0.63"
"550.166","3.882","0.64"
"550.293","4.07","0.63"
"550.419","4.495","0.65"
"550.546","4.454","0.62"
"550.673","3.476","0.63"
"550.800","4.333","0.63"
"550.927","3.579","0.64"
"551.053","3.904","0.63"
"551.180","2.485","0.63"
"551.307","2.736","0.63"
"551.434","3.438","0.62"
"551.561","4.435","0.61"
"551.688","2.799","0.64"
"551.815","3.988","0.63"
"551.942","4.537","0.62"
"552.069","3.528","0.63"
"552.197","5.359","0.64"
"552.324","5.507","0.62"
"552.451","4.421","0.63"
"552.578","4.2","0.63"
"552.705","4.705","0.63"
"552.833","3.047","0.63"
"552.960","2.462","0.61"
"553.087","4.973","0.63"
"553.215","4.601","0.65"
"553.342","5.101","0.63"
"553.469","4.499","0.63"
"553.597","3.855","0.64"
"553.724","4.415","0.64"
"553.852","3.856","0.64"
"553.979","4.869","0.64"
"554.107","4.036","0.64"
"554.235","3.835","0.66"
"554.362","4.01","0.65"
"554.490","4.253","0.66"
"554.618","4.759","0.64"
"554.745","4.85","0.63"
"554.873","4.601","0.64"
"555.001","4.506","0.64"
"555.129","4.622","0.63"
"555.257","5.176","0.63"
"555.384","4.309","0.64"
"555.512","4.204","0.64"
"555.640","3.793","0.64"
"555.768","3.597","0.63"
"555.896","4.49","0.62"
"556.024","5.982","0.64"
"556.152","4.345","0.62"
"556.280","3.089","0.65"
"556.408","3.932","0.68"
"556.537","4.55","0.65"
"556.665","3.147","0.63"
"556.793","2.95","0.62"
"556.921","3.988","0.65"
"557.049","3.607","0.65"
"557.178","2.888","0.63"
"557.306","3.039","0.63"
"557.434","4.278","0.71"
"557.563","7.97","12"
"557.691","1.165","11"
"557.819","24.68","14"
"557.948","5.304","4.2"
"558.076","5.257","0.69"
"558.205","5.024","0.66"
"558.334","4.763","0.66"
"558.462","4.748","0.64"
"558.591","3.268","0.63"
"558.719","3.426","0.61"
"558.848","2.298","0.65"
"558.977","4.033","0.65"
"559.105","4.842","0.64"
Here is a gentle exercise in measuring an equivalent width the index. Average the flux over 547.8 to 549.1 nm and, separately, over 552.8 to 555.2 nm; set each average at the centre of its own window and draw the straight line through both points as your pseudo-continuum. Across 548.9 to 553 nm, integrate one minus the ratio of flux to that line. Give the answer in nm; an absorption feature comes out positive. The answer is 0.27 nm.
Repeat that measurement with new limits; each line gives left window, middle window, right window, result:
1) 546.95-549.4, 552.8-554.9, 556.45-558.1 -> 0.338 nm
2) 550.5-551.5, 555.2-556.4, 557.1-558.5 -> 0.255 nm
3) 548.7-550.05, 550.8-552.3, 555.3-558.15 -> 0.214 nm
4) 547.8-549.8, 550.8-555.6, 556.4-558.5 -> 0.653 nm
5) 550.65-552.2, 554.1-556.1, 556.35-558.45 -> 0.121 nm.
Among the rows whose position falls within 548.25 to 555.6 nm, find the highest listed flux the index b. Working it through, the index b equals 5.507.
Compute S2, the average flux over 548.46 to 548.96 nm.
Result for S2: 4.15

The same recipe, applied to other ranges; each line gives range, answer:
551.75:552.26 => 4.34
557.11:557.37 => 2.97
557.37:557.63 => 6.06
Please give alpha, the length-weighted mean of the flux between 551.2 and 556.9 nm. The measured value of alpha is 4.18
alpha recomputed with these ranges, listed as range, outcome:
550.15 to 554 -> 4.06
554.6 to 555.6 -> 4.61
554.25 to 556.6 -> 4.38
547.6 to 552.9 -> 4.05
